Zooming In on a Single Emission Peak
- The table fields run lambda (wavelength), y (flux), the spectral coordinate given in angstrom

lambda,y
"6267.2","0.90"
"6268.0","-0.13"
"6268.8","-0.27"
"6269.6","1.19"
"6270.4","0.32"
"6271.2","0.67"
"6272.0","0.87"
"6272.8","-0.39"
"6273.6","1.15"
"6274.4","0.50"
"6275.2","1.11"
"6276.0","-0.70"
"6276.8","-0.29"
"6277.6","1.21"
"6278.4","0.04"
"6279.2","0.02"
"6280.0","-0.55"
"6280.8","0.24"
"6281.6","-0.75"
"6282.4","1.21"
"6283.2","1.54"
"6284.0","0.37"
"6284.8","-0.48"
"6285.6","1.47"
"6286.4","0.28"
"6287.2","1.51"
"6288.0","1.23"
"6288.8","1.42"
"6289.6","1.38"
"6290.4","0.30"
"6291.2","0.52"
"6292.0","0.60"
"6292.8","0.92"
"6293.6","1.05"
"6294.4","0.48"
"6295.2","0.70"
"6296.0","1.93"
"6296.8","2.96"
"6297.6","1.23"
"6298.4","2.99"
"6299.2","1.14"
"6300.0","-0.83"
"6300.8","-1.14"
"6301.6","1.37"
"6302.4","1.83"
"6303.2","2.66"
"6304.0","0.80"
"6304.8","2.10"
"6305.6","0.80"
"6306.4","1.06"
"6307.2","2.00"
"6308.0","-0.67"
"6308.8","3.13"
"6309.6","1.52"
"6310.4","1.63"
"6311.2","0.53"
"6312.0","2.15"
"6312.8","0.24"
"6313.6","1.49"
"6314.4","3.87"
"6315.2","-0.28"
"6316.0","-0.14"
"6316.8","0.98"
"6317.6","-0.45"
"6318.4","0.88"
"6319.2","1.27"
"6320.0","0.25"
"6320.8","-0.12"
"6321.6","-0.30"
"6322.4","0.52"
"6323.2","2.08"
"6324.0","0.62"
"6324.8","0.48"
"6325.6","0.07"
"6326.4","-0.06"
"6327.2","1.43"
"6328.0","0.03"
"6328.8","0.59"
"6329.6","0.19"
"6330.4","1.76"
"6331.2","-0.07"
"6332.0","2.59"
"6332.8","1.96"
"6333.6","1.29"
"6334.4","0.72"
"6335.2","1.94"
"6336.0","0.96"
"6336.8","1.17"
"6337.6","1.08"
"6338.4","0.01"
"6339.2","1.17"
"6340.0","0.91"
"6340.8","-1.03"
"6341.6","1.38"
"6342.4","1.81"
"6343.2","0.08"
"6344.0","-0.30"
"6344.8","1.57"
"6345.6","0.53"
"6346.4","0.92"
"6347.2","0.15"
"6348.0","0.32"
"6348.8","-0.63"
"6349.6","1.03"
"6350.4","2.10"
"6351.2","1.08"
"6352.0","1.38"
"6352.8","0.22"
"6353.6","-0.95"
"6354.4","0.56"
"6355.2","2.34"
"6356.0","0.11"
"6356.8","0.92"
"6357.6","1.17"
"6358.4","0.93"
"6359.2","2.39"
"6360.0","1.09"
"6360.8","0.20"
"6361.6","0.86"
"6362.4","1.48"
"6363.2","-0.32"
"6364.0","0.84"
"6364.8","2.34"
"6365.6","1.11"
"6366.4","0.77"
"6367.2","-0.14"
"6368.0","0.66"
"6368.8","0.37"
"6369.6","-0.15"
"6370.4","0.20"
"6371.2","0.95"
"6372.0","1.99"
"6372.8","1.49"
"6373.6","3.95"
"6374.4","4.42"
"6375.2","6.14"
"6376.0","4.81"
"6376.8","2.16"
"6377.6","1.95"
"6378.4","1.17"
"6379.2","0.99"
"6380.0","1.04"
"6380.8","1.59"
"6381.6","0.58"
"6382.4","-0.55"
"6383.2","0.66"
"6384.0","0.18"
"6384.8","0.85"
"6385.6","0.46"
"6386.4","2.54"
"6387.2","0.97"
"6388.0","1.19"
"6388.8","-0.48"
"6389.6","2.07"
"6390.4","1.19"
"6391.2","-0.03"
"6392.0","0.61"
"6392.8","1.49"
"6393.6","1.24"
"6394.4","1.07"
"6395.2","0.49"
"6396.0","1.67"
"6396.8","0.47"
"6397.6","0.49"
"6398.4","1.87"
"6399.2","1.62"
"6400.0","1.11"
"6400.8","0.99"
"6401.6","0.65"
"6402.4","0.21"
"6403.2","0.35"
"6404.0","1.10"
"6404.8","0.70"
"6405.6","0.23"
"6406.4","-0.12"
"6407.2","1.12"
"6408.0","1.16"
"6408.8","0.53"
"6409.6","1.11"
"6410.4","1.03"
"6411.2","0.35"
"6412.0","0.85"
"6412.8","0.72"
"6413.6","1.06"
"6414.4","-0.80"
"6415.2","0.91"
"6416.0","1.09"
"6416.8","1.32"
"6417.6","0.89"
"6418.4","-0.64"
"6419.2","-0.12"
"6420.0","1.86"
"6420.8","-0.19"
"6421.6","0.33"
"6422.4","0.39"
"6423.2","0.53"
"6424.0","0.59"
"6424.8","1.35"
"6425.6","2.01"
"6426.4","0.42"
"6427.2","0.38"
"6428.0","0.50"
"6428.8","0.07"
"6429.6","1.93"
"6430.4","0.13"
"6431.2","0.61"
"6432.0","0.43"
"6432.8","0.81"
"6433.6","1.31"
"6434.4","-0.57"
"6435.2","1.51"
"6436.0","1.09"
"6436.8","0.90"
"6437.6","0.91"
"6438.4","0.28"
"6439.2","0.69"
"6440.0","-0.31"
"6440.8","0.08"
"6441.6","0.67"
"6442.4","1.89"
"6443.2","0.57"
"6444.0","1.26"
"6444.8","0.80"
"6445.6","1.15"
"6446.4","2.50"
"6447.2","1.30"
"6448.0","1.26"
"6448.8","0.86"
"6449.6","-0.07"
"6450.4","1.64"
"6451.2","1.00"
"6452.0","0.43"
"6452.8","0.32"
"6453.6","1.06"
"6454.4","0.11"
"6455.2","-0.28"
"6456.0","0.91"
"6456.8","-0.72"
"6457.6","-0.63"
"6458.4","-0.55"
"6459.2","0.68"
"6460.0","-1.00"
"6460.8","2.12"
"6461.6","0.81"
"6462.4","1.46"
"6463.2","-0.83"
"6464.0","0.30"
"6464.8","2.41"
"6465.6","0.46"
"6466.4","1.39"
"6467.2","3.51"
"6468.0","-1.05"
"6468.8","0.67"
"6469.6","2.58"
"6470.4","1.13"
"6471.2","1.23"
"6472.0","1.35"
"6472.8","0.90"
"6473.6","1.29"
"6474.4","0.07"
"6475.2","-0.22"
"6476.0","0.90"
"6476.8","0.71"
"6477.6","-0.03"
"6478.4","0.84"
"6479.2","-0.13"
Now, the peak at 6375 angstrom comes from [O III]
